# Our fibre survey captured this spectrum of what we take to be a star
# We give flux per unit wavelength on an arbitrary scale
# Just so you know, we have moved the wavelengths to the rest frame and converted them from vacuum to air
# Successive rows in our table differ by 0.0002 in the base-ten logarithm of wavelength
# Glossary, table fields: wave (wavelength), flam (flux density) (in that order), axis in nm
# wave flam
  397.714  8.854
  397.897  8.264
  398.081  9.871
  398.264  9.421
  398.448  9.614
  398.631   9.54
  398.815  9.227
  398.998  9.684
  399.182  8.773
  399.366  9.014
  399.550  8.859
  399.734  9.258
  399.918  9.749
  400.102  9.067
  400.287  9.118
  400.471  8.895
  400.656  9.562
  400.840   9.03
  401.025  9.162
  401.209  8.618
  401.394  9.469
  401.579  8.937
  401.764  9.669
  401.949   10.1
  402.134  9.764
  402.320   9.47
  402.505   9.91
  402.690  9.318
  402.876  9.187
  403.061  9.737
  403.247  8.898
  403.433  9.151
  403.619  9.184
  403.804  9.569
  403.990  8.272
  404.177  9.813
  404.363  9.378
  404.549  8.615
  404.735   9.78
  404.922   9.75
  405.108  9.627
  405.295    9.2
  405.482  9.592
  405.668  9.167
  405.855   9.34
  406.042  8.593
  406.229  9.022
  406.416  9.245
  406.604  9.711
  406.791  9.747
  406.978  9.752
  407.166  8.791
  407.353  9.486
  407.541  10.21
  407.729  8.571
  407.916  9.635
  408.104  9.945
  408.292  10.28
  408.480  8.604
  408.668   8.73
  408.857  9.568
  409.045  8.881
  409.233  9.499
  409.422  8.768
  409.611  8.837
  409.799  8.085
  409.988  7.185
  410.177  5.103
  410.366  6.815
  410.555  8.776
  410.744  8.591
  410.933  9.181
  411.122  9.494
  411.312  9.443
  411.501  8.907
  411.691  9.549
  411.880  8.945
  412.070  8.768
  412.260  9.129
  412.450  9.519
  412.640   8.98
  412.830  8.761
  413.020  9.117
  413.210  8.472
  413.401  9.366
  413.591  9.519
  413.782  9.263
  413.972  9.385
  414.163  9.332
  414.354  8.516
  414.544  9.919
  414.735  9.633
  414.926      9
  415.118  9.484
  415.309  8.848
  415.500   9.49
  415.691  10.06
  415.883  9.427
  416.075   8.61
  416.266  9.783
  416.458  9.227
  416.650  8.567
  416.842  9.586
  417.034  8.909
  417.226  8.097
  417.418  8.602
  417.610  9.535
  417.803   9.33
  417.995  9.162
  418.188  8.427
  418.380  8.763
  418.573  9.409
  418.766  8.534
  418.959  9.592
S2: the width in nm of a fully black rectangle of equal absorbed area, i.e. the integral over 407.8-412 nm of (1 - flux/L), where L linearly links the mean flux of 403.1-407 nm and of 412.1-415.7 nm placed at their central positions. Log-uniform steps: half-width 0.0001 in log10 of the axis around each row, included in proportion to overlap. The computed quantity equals 0.226 nm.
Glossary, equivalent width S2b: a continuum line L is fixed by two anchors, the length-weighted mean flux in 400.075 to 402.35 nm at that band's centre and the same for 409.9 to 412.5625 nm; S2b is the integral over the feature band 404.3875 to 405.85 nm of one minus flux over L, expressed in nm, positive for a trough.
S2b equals -0.063 nm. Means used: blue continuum 9.3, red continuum 8.54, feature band 9.39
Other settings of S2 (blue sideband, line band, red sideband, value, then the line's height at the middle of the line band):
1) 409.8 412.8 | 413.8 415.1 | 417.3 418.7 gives -0.080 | 8.76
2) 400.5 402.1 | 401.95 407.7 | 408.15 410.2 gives -0.229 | 9.02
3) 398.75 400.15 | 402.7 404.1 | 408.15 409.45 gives 0.009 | 9.22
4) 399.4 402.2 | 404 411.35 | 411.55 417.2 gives 0.161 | 9.23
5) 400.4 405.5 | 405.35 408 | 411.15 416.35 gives -0.011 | 9.3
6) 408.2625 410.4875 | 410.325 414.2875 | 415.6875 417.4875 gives -0.200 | 8.61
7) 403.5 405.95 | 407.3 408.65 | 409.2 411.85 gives -0.101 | 8.83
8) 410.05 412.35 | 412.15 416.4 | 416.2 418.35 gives -0.233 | 8.77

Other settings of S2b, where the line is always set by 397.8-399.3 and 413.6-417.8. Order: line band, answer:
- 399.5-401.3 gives 0.03 nm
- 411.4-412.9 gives 0.02 nm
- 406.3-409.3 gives -0.05 nm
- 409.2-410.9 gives 0.24 nm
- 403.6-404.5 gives 0.00 nm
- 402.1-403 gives -0.02 nm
